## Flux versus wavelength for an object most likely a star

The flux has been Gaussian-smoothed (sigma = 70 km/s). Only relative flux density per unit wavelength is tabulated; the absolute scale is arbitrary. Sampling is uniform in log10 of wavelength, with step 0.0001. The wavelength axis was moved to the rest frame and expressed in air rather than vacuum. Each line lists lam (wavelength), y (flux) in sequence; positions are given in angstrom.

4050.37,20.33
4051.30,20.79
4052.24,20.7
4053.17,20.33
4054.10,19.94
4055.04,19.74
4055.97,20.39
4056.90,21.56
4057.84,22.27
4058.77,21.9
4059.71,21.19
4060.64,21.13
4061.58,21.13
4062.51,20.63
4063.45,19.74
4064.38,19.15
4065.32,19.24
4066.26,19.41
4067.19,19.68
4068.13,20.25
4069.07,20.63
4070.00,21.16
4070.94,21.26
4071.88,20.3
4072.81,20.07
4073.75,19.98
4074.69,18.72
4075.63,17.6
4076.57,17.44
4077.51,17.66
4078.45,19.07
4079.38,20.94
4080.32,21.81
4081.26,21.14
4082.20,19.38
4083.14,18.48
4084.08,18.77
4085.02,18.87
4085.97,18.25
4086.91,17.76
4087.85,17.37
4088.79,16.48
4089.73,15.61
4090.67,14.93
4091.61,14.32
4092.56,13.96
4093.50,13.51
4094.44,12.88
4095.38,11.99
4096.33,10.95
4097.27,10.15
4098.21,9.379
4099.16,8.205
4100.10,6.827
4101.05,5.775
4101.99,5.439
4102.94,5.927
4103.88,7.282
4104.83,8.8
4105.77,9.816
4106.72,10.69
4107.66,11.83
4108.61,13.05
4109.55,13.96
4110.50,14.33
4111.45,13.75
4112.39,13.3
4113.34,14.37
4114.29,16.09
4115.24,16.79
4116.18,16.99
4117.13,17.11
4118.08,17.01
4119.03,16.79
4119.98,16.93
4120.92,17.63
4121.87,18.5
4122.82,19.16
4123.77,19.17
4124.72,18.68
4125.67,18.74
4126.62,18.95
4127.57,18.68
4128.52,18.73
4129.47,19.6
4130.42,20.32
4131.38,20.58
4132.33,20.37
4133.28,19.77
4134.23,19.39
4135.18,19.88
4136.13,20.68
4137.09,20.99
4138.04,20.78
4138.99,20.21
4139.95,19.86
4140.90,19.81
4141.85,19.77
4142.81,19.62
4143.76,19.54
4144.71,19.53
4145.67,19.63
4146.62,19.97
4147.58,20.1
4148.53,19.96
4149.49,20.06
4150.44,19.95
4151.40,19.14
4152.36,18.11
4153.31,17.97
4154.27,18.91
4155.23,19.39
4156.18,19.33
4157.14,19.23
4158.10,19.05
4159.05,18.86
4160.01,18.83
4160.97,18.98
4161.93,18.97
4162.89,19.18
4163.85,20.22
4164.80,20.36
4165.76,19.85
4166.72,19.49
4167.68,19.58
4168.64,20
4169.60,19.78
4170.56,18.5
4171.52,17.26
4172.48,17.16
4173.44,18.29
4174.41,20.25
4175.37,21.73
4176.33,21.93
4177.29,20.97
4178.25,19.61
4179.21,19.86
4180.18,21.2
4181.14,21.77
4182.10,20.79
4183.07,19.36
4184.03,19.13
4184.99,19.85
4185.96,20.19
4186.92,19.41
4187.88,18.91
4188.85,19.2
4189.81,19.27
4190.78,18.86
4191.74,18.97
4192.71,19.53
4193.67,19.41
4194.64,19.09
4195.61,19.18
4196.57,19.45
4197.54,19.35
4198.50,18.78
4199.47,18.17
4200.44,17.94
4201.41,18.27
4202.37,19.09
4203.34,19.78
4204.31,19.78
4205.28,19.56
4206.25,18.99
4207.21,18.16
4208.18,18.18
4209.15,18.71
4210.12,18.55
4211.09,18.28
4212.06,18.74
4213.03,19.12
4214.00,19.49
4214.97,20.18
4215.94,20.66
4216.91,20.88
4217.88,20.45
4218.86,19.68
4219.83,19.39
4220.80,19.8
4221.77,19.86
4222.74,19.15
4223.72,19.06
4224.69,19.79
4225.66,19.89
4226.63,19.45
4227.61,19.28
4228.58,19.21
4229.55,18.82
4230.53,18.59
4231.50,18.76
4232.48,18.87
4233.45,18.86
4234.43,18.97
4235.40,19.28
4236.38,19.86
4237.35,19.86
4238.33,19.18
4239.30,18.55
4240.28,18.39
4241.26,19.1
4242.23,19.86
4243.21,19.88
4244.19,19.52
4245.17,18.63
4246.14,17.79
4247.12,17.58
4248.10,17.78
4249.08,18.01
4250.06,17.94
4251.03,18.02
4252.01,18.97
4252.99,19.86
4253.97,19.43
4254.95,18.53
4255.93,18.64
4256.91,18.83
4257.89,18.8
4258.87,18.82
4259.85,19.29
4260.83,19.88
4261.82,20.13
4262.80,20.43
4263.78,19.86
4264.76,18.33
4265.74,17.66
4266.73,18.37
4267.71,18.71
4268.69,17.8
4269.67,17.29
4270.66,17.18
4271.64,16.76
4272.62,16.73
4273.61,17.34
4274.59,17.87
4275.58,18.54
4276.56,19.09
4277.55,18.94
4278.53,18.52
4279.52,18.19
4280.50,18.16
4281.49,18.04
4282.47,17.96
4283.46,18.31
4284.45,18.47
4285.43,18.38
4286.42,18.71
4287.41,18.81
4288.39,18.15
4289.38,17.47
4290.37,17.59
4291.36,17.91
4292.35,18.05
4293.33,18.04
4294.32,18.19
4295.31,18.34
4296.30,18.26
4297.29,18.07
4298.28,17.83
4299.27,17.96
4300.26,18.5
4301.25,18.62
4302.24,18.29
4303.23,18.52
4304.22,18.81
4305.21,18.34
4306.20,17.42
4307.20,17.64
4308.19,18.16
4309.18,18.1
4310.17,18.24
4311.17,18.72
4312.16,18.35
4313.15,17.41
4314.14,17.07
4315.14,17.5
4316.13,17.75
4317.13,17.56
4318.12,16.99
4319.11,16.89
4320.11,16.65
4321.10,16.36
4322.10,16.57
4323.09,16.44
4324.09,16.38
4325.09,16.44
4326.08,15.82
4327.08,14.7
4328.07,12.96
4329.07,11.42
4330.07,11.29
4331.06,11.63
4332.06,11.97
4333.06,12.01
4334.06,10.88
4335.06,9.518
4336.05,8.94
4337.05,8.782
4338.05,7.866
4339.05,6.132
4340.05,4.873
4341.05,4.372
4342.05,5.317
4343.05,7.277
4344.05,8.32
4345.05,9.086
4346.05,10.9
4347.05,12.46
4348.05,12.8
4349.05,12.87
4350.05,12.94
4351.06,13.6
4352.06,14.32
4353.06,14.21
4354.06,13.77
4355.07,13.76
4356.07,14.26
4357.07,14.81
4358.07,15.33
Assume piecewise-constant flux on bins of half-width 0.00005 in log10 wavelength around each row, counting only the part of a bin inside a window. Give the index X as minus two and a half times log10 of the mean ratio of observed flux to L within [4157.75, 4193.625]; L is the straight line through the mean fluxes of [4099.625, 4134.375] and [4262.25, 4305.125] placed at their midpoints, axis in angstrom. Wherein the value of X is -0.21 mag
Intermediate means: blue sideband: 15.1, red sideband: 18.2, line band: 19.6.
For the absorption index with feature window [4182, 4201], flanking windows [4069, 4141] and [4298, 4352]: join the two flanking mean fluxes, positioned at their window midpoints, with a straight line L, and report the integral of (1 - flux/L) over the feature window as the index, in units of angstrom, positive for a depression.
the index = -4.6 angstrom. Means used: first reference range 16.4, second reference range 14.1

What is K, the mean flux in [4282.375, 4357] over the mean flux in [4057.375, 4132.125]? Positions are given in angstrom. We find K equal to 0.9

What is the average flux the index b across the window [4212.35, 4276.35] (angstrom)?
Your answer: 18.9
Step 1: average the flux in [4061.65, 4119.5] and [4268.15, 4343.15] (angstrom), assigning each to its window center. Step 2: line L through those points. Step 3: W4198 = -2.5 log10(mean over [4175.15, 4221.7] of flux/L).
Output -0.23 mag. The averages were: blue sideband 15.7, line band 19.5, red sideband 16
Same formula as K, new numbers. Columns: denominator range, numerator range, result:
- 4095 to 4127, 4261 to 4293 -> 1.37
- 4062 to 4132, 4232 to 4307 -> 1.14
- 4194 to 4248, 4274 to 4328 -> 0.93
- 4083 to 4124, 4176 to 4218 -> 1.41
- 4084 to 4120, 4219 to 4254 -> 1.45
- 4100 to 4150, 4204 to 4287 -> 1.13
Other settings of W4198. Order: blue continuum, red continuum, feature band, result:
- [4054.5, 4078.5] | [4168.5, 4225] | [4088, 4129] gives 0.391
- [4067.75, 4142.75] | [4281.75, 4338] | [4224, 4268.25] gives -0.155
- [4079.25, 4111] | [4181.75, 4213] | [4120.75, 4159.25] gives -0.223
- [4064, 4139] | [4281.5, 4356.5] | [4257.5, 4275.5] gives -0.197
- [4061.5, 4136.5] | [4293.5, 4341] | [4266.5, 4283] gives -0.157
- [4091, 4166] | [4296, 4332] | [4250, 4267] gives -0.138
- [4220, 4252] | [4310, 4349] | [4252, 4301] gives -0.130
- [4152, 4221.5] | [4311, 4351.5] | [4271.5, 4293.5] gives -0.205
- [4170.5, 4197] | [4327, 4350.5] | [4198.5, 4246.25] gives -0.122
